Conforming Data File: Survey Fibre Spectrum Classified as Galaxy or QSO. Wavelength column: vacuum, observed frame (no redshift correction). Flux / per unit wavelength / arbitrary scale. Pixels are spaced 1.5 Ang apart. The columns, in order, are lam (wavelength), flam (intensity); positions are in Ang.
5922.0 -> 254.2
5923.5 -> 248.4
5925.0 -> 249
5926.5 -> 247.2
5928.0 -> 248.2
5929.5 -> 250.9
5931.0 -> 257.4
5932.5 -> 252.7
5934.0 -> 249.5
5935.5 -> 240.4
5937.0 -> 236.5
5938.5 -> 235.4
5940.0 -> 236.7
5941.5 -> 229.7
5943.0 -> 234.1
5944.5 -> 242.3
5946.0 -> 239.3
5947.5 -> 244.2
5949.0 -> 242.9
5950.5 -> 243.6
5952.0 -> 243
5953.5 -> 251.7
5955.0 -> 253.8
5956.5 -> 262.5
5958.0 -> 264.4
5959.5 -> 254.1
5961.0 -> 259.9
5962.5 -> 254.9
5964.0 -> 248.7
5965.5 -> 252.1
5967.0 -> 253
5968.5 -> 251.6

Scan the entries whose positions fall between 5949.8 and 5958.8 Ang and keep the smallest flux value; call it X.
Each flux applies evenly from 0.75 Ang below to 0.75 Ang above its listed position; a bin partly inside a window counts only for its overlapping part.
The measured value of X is 243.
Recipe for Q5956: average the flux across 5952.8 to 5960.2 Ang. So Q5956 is 257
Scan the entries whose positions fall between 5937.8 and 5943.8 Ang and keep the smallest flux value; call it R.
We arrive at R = 229.7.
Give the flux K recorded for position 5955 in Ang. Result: 253.8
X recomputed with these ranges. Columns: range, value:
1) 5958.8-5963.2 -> 254.1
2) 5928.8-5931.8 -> 250.9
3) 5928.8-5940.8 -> 235.4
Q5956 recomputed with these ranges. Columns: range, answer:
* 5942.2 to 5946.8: 239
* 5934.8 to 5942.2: 236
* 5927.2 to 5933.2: 252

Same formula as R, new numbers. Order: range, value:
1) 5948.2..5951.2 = 242.9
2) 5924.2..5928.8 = 247.2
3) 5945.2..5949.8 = 239.3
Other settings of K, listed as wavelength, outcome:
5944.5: 242.3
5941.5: 229.7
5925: 249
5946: 239.3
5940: 236.7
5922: 254.2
